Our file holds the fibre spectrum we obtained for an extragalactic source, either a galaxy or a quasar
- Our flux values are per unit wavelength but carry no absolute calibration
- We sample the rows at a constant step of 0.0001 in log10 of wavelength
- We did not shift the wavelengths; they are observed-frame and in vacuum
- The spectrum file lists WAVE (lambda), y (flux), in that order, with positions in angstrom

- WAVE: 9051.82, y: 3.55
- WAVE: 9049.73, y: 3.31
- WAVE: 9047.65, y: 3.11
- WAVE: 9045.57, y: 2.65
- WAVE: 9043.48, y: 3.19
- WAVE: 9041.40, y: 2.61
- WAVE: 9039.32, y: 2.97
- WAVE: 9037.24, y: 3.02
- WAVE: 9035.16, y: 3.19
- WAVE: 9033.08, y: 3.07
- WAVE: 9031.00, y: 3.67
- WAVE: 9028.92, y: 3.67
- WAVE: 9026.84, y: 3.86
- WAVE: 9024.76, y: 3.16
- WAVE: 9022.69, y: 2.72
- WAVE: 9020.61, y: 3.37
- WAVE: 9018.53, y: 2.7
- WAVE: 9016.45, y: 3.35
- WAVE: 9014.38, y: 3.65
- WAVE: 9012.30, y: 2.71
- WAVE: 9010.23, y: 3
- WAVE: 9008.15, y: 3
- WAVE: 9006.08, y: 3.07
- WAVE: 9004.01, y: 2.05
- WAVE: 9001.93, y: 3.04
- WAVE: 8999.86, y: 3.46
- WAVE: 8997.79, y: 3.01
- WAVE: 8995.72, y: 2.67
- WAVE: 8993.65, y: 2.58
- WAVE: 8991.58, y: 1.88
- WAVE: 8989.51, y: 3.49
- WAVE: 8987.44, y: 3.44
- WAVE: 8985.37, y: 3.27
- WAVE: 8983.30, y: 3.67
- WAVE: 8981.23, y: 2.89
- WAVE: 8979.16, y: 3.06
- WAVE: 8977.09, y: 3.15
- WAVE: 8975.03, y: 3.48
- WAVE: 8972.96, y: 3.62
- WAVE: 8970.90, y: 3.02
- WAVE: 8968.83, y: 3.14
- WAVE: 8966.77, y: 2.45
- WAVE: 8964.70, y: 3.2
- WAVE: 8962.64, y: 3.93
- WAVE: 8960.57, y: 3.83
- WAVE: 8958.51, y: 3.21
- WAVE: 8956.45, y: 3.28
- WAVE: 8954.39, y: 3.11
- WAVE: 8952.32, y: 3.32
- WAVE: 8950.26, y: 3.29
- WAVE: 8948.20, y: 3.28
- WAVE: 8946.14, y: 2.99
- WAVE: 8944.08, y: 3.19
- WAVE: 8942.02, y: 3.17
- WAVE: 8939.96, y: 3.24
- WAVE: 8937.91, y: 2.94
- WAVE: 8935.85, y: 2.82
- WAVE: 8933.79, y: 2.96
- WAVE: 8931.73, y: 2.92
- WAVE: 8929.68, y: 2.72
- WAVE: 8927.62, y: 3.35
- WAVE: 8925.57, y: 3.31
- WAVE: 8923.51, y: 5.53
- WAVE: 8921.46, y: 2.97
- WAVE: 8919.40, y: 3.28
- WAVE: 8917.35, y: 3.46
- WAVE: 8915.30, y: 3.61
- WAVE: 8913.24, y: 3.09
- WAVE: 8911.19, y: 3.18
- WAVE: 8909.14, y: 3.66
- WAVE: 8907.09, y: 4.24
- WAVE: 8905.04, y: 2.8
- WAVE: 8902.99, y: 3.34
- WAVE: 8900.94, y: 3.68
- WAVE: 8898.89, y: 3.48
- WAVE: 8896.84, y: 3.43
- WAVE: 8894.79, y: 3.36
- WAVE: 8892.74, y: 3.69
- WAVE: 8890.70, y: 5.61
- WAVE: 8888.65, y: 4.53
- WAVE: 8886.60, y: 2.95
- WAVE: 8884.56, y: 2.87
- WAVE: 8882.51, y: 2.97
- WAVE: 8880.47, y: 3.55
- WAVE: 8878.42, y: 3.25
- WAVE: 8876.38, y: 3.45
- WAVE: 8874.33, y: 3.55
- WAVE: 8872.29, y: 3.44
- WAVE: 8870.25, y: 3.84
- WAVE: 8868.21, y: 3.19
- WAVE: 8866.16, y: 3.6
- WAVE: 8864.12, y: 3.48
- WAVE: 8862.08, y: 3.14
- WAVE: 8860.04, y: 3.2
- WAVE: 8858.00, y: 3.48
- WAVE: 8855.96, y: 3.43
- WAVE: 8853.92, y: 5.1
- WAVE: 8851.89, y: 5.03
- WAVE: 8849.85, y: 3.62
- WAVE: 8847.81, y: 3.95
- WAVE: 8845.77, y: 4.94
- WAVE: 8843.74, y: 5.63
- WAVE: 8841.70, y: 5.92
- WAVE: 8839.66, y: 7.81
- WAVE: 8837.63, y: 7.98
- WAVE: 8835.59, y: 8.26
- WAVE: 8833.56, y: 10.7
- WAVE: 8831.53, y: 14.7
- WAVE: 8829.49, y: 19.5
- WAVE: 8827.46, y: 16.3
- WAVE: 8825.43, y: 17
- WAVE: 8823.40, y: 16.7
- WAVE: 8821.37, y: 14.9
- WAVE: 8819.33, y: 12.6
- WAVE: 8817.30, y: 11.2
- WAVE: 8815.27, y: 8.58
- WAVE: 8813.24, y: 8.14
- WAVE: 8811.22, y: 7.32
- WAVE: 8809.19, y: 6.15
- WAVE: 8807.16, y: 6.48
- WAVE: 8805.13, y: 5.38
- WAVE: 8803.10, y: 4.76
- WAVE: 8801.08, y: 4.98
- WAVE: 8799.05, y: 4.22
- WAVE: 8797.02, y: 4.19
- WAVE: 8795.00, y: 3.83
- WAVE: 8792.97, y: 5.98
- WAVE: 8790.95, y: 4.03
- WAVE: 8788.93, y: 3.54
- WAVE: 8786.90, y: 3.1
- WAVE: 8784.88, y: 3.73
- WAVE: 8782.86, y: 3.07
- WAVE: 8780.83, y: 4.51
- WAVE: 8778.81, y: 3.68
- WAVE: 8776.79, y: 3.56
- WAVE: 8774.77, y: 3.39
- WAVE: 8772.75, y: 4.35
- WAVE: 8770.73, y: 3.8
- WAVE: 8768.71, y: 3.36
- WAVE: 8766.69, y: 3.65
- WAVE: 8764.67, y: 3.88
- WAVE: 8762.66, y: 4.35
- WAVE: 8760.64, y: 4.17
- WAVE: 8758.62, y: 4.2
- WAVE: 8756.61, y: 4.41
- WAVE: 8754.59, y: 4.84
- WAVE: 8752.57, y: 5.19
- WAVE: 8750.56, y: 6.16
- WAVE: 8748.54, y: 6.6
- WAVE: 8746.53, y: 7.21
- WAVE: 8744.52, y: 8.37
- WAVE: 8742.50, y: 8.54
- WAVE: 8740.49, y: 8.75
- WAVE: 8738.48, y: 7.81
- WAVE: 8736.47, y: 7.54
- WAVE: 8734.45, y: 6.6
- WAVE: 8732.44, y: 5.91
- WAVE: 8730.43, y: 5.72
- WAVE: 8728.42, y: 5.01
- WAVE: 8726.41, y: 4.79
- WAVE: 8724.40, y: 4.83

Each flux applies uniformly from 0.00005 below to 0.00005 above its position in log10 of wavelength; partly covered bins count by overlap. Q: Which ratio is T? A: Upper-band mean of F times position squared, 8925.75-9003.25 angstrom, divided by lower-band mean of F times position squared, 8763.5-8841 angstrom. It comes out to 0.44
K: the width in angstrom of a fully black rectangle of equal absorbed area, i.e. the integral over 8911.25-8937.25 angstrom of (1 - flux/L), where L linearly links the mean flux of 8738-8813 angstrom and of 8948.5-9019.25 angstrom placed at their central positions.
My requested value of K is 2.4 angstrom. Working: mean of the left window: 5.03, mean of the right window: 3.12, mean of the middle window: 3.32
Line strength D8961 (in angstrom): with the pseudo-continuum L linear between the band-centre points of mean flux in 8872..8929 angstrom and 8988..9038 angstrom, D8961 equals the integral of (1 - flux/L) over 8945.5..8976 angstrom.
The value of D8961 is 0.1 angstrom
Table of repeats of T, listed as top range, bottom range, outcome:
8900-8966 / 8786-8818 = 0.60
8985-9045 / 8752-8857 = 0.48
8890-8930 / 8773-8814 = 0.79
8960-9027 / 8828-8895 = 0.60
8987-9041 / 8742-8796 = 0.70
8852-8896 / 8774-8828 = 0.52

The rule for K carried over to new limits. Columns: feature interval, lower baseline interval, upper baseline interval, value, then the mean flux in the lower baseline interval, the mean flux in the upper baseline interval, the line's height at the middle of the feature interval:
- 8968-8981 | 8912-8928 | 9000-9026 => 0.1 angstrom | 3.58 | 3.01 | 3.24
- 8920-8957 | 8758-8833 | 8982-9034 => 9.6 angstrom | 7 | 3.1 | 4.38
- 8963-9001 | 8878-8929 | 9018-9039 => 3.0 angstrom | 3.57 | 3.25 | 3.37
